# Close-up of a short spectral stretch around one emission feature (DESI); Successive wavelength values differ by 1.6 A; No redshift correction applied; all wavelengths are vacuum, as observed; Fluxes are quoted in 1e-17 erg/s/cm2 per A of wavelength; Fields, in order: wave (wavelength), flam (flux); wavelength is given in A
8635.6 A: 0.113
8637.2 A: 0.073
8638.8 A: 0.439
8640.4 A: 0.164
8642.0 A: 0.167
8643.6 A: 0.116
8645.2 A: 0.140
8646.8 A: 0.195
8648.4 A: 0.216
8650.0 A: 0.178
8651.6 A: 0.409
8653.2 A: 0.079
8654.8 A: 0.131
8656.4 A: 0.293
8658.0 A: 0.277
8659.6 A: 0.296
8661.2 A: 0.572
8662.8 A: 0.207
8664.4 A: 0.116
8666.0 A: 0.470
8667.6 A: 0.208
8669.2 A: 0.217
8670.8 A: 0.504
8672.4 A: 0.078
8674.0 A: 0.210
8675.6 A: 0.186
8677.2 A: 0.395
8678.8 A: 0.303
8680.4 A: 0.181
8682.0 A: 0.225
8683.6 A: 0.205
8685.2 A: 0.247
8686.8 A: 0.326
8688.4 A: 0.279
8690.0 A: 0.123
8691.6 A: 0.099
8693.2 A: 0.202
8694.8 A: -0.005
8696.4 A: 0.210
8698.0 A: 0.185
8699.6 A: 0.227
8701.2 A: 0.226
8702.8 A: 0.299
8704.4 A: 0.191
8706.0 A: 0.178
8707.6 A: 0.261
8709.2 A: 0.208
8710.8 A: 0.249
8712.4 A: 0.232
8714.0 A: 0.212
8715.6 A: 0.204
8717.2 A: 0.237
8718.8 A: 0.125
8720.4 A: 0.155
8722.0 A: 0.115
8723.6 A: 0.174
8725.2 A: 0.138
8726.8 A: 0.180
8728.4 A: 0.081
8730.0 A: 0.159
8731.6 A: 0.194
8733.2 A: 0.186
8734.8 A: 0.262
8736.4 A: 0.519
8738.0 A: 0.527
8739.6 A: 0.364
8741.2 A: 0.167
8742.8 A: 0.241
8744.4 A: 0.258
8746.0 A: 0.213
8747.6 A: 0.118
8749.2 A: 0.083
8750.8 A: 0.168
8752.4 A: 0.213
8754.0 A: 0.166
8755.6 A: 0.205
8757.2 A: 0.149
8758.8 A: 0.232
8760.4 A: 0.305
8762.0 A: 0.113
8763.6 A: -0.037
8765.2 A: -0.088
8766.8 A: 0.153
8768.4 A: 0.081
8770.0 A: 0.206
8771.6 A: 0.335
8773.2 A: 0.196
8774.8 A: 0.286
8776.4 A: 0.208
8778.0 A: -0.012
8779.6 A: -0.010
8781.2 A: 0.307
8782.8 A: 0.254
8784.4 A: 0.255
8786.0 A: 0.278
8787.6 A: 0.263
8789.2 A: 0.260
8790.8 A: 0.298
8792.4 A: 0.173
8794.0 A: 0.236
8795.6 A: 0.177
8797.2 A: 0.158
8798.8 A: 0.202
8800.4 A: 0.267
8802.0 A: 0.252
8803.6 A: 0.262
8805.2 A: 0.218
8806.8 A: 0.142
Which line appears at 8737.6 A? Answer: H-gamma 4340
